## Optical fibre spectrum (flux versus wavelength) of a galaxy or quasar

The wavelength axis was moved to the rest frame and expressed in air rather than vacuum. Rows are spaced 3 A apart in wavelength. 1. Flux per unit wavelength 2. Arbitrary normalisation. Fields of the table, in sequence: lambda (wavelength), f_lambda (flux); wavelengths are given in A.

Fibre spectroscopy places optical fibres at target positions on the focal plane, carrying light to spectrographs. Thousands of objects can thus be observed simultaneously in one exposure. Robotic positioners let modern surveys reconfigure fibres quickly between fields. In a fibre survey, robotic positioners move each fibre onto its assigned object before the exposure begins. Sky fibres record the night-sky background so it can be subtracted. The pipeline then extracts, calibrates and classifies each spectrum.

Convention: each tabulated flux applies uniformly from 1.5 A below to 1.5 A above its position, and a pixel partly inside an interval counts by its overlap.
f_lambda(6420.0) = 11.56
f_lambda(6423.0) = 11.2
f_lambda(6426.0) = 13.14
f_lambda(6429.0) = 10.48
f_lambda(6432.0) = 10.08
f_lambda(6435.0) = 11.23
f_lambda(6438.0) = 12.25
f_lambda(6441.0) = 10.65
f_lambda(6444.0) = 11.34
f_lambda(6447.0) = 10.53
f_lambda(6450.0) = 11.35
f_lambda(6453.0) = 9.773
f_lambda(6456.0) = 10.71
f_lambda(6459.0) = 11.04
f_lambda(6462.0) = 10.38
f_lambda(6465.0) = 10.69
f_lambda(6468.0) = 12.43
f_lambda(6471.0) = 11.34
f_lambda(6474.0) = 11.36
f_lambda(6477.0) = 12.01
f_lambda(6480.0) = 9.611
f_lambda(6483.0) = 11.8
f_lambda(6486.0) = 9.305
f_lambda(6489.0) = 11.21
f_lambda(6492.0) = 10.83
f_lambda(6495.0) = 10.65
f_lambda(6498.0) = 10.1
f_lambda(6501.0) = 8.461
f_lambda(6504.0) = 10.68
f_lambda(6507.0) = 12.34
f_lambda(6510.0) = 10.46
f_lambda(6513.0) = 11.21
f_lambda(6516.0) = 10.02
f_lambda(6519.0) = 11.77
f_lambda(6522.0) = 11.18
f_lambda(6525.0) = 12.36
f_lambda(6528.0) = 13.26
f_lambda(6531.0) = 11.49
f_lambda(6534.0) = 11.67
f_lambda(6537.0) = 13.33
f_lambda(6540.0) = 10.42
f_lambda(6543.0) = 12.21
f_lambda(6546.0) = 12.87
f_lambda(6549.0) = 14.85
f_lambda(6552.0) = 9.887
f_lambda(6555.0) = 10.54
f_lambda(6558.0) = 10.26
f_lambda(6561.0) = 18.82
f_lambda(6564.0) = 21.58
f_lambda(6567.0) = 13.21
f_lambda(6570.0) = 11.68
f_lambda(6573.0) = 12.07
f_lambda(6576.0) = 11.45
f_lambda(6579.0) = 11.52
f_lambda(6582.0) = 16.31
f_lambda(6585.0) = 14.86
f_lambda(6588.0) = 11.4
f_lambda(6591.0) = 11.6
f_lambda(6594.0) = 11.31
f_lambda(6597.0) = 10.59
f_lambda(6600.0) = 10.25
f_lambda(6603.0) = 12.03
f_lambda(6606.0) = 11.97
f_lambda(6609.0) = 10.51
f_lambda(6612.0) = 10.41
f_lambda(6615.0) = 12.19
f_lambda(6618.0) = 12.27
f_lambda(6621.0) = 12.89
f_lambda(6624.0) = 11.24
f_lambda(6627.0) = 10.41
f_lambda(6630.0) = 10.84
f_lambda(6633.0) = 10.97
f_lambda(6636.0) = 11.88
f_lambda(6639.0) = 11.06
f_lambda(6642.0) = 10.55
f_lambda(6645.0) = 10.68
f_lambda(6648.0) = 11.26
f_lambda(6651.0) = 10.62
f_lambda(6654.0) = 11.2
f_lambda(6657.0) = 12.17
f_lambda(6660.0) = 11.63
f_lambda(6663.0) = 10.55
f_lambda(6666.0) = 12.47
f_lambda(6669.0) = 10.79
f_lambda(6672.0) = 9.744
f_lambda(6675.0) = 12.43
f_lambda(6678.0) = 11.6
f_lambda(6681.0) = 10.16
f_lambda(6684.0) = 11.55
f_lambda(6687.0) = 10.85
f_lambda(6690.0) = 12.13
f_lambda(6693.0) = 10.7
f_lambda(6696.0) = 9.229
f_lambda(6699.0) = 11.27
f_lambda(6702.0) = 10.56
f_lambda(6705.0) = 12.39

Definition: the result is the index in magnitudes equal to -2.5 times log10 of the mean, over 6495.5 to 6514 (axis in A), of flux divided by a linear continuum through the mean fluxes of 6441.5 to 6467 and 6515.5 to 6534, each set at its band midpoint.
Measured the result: 0.09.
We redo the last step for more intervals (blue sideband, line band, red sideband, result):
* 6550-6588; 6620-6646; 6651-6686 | 0.08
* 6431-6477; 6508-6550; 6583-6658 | -0.06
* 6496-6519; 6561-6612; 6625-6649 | -0.18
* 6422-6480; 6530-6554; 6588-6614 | -0.09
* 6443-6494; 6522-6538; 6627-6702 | -0.12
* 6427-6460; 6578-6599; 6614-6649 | -0.11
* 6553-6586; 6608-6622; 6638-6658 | 0.05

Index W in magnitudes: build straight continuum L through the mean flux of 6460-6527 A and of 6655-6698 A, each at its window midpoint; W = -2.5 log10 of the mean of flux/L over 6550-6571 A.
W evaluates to -0.24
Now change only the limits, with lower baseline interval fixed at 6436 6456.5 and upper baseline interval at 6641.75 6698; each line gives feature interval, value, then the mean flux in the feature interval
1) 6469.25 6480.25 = -0.03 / 11.3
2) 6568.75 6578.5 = -0.07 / 11.7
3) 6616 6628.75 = -0.06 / 11.7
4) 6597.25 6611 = -0.01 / 11.1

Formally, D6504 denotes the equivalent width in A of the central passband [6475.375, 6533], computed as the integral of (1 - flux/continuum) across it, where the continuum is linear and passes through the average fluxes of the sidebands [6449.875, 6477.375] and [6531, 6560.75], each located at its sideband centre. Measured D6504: 2.8 A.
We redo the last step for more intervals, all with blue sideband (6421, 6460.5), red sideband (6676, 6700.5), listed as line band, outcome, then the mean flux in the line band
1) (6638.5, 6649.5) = 0.1 A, 10.9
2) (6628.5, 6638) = -0.2 A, 11.2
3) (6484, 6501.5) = 1.3 A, 10.2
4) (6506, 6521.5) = -0.1 A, 11.1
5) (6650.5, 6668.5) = -0.8 A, 11.4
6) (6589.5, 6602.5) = 0.0 A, 11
